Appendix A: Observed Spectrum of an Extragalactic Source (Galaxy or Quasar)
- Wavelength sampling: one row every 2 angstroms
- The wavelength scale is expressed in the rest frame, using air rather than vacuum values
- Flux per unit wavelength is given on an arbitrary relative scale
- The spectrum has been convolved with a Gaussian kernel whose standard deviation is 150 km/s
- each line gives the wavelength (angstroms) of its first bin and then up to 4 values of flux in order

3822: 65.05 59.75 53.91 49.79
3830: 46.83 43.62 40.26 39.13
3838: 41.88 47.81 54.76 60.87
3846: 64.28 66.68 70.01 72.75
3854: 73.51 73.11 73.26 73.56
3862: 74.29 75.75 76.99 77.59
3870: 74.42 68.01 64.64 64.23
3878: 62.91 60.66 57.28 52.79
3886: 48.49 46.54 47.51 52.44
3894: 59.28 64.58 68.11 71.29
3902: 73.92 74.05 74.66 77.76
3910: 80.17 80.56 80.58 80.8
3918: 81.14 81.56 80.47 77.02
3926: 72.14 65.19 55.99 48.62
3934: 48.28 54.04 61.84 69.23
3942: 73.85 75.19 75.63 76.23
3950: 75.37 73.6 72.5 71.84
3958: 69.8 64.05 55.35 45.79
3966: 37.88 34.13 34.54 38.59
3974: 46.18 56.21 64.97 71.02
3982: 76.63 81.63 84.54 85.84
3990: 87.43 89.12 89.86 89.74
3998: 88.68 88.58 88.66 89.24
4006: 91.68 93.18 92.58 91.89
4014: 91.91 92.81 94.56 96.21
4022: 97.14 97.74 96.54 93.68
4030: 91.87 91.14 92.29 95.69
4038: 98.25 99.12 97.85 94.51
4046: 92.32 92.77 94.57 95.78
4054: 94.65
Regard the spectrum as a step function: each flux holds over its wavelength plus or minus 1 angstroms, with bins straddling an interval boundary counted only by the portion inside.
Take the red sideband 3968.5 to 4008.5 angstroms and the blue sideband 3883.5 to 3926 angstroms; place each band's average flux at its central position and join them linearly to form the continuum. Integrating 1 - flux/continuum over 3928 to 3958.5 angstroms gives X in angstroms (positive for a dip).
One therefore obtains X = 2.5 angstroms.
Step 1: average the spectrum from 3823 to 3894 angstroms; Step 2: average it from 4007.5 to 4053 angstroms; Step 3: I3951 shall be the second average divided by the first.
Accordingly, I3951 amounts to 1.6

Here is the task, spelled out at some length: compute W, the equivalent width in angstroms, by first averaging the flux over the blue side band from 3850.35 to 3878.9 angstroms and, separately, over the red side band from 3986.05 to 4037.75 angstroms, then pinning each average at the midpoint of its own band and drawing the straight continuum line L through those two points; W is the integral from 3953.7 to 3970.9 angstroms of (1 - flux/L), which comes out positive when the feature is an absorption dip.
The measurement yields 6.4 angstroms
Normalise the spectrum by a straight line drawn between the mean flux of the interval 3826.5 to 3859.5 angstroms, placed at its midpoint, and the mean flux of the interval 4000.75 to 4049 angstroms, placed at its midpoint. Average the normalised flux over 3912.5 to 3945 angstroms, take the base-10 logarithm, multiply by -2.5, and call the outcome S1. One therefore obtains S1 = 0.08 mag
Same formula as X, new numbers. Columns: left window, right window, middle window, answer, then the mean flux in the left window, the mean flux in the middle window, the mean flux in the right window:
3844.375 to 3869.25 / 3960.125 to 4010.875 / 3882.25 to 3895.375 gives 3.7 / 72.4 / 51.9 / 71.9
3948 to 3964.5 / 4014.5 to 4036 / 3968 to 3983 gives 4.2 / 67.3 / 54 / 94.4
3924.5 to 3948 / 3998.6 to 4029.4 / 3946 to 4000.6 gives 6.8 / 64.5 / 68.5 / 93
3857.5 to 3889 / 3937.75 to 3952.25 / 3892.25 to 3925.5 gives -2.6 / 65.6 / 74.8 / 73.1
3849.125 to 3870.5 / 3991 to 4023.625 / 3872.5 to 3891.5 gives 5.0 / 74.1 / 56.3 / 91.7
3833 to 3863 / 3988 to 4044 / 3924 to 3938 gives 3.3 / 61.7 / 59.1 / 92.8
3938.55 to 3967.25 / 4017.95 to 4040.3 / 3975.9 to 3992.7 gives 0.0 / 66.5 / 78.4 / 95.3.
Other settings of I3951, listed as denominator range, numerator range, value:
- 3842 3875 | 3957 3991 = 0.86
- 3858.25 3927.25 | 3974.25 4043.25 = 1.28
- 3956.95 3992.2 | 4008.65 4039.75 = 1.53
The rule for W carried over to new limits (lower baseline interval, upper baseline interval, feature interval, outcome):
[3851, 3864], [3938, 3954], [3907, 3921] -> -1.3 angstroms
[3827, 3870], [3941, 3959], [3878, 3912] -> 2.0 angstroms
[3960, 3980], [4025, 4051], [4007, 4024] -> -3.2 angstroms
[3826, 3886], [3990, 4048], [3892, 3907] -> 0.4 angstroms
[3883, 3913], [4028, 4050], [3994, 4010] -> -0.6 angstroms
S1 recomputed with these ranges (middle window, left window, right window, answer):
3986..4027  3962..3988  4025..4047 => -0.20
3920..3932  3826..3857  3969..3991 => -0.12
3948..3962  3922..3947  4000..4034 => 0.03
